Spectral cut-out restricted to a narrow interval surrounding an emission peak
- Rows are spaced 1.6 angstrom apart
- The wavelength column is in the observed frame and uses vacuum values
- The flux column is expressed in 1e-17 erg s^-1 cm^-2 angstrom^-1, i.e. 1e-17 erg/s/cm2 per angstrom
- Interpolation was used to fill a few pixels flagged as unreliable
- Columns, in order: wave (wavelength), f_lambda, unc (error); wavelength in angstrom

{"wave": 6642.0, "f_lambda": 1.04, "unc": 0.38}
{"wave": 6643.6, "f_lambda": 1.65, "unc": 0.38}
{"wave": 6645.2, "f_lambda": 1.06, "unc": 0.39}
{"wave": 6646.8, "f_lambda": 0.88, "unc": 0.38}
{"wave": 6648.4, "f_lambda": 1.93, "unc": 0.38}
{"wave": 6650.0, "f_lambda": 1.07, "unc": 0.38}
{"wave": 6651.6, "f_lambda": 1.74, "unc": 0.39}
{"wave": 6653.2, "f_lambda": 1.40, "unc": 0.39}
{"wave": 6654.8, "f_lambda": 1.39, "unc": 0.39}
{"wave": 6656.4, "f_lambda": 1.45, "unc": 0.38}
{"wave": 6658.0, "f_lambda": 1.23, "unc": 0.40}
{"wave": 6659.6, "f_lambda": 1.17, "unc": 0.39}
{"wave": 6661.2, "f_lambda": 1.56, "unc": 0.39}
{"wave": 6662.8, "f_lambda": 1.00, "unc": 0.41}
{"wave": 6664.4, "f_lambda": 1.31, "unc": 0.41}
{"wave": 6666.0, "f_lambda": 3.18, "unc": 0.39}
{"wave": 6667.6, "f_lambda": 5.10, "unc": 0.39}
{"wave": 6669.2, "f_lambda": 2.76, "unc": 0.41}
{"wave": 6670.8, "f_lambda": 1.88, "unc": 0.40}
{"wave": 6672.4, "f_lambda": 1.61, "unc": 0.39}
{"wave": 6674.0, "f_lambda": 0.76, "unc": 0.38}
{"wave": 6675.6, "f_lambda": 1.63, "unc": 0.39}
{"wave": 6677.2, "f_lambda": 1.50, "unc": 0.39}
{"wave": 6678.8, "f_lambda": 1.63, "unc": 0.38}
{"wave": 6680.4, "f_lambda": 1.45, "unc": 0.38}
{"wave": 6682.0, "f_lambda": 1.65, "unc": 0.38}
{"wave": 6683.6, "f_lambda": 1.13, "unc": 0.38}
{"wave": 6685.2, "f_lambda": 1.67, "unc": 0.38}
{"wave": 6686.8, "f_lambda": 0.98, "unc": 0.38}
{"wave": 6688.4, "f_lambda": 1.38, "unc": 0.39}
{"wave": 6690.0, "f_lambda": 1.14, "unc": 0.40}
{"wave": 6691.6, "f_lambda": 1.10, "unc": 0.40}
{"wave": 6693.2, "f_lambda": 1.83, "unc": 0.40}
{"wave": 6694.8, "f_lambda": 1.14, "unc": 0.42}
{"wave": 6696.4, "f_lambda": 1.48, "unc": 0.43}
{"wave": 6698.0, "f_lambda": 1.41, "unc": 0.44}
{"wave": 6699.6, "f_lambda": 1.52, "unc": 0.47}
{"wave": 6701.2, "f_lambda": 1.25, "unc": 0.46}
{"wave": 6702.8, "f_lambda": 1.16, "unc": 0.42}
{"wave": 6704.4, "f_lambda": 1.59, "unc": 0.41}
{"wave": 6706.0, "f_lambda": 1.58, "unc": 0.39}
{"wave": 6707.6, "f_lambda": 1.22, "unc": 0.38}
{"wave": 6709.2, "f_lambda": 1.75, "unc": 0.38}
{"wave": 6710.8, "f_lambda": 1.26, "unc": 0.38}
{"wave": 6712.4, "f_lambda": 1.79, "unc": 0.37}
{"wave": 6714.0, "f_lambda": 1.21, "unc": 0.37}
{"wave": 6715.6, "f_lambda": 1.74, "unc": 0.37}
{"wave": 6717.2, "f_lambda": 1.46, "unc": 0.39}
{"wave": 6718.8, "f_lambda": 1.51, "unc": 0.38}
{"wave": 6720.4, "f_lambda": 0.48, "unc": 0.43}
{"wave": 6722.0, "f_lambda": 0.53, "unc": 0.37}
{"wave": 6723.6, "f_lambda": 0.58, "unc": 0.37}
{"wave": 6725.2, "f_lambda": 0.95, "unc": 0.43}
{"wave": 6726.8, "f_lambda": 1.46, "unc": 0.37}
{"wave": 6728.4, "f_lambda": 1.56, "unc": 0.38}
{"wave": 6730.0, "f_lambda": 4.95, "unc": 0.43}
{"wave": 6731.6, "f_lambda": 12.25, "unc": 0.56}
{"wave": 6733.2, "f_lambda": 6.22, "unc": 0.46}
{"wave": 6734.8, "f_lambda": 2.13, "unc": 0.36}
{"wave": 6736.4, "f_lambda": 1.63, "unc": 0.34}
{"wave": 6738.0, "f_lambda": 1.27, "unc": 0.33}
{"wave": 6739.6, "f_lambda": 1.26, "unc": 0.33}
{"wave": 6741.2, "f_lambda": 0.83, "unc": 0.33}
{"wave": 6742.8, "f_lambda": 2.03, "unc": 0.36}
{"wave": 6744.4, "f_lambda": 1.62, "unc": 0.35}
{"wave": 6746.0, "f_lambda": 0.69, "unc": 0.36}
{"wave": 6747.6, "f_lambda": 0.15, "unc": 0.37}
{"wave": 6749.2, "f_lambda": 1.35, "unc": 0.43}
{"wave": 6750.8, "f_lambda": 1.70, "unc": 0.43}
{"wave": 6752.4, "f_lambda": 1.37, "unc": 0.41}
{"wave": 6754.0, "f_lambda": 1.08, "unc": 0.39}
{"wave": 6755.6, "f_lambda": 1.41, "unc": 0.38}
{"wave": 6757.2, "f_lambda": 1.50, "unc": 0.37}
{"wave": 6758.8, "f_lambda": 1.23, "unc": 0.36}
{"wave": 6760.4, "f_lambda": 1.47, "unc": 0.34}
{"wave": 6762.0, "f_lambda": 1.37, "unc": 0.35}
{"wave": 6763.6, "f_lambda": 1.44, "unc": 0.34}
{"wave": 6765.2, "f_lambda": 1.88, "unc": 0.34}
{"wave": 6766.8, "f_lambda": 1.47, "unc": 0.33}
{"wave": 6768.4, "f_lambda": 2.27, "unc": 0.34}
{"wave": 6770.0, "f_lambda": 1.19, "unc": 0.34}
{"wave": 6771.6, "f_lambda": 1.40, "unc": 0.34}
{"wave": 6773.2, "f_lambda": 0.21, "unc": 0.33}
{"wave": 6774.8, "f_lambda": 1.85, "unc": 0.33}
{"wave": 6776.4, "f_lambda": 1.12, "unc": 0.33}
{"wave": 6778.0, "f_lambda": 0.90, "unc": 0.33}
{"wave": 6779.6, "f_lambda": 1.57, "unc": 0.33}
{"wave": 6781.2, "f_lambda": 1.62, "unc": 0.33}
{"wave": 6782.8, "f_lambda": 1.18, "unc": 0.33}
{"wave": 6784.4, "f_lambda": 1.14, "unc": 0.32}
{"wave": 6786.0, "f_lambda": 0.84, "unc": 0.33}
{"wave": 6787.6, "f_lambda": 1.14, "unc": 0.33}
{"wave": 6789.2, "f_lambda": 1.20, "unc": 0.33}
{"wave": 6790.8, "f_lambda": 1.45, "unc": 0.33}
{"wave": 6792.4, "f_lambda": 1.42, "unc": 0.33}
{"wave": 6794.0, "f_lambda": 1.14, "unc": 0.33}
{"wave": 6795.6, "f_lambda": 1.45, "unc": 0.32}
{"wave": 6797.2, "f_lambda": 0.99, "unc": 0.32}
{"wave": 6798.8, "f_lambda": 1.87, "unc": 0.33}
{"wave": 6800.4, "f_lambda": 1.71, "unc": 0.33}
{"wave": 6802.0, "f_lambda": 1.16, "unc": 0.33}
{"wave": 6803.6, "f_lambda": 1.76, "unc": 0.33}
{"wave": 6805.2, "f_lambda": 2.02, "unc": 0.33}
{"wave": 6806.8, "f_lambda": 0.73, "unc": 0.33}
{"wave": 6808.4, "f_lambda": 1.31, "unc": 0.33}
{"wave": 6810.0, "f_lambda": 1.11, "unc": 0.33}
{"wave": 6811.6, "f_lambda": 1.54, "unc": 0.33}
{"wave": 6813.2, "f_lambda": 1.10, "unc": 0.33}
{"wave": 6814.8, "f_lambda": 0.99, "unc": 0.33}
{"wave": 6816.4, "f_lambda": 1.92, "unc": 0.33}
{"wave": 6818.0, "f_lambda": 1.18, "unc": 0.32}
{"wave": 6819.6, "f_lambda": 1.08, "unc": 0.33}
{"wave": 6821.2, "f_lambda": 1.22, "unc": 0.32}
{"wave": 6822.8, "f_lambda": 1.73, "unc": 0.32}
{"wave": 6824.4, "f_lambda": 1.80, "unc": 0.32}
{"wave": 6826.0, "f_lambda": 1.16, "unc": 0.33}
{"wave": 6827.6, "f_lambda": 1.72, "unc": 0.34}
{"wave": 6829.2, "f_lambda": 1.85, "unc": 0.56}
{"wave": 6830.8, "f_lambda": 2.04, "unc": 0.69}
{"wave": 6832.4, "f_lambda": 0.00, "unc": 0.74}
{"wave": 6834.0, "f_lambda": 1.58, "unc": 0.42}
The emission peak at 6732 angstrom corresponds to [O III]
